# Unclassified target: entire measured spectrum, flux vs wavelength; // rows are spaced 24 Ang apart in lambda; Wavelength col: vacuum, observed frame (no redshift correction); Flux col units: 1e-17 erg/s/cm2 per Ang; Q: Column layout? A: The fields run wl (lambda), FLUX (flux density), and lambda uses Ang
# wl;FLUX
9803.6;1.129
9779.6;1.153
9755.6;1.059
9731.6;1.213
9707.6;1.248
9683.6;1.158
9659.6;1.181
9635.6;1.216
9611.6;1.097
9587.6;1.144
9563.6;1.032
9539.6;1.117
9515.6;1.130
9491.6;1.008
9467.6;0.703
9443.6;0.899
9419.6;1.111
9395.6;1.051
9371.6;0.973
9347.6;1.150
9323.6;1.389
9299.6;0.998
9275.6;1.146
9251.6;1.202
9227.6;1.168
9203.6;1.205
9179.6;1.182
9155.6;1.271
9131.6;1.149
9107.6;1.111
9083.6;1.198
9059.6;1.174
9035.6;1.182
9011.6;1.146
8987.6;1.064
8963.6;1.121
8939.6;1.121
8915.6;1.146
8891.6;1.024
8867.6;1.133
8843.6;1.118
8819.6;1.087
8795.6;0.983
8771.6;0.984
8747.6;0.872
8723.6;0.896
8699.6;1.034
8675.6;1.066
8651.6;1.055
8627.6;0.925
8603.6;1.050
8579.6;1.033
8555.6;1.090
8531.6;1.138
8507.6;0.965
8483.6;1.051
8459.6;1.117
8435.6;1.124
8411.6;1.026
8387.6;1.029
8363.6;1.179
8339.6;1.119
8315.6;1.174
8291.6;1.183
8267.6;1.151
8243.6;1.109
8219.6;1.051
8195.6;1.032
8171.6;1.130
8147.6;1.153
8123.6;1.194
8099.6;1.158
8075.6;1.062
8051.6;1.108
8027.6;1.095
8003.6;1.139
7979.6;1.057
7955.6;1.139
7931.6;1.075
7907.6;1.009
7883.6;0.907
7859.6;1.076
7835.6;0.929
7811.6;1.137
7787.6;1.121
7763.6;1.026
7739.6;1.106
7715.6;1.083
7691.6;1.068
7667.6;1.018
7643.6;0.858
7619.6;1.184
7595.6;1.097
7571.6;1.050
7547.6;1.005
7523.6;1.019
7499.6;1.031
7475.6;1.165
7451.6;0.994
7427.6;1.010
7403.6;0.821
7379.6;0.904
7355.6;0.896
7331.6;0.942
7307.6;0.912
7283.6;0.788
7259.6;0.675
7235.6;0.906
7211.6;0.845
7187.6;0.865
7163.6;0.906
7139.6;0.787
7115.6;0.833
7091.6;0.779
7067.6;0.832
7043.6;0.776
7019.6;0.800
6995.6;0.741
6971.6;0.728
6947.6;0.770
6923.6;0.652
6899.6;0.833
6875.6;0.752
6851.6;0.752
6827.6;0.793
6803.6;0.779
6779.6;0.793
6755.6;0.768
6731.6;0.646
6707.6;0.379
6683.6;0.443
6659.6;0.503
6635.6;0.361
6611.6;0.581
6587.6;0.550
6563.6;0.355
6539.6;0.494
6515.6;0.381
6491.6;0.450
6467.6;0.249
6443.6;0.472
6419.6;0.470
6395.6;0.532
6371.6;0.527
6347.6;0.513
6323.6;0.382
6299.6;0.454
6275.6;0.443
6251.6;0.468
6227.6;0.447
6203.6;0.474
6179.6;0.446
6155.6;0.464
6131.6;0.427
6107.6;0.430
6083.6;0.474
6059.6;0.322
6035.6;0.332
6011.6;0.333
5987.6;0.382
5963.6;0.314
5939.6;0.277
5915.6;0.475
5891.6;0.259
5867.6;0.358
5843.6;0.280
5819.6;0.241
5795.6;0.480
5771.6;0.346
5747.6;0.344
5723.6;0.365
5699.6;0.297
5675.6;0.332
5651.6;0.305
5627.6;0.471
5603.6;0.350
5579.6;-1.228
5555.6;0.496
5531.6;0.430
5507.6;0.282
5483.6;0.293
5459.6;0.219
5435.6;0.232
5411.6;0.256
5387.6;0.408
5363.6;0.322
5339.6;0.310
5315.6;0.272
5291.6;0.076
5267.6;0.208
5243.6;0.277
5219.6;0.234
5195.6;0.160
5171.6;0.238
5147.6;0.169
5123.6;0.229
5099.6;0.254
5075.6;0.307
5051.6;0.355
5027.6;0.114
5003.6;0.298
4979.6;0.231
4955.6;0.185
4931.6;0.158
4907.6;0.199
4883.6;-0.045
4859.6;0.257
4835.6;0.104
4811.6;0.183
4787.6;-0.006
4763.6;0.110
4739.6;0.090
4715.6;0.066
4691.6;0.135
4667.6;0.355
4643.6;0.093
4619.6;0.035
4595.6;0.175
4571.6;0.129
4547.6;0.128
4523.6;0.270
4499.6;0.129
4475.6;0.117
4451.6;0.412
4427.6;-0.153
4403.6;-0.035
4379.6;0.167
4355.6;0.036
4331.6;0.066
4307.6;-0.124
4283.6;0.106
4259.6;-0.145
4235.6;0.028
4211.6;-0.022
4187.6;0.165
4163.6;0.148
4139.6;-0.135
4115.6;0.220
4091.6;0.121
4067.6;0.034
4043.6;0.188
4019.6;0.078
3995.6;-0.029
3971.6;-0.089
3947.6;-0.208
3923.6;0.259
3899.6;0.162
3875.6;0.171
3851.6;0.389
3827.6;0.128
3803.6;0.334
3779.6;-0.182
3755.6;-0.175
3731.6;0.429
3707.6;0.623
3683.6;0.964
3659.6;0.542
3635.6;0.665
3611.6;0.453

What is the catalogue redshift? 0.69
